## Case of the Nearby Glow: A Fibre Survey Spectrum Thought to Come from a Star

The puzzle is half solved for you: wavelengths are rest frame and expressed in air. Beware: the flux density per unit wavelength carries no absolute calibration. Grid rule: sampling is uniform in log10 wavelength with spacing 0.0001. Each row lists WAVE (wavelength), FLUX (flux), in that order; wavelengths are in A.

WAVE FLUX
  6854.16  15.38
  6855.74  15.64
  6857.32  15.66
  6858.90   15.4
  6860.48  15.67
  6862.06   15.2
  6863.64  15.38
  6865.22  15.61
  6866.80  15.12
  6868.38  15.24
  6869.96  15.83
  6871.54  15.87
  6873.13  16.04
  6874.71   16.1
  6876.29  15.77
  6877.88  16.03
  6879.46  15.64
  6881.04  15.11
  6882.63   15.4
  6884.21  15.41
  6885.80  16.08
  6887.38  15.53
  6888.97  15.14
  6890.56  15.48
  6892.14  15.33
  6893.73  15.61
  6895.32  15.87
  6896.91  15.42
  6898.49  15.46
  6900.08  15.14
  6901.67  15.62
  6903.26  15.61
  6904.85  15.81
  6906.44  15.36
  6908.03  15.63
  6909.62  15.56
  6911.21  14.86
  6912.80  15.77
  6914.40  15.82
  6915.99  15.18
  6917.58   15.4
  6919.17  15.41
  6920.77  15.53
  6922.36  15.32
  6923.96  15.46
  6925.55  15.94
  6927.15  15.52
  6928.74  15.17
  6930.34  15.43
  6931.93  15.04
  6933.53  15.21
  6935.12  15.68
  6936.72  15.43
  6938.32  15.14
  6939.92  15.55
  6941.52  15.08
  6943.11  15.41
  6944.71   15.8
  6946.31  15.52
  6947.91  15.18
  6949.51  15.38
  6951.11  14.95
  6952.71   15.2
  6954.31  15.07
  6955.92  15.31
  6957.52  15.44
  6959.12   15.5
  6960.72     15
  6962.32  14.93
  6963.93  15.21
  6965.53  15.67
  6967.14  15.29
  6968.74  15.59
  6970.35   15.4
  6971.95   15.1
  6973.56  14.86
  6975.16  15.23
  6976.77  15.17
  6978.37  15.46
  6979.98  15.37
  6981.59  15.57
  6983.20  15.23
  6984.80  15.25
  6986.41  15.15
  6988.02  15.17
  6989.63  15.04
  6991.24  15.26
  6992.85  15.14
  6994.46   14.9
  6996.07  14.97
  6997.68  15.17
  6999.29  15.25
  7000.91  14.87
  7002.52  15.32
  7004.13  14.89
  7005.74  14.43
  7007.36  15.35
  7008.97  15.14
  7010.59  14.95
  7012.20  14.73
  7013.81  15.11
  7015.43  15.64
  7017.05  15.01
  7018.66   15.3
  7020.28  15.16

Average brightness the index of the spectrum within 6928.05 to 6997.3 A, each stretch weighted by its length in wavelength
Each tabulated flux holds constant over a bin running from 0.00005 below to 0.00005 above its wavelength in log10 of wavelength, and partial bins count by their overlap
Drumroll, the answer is 15.3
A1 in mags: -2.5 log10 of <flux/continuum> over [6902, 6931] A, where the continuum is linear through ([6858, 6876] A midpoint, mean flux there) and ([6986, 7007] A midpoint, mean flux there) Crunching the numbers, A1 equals -0.007 mag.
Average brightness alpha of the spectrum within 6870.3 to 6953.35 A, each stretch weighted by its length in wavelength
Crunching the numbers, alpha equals 15.5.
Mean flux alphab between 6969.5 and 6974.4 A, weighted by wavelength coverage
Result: 15.1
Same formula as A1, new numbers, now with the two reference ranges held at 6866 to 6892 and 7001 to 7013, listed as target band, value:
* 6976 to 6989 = -0.01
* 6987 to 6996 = 0.00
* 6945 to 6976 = 0.00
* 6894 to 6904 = 0.00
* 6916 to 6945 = 0.00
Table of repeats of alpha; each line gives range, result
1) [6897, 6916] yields 15.5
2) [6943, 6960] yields 15.3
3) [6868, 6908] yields 15.6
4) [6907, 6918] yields 15.5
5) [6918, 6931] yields 15.5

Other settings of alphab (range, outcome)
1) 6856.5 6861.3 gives 15.6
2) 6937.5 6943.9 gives 15.3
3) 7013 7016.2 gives 15.4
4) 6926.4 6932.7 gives 15.3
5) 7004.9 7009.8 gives 15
